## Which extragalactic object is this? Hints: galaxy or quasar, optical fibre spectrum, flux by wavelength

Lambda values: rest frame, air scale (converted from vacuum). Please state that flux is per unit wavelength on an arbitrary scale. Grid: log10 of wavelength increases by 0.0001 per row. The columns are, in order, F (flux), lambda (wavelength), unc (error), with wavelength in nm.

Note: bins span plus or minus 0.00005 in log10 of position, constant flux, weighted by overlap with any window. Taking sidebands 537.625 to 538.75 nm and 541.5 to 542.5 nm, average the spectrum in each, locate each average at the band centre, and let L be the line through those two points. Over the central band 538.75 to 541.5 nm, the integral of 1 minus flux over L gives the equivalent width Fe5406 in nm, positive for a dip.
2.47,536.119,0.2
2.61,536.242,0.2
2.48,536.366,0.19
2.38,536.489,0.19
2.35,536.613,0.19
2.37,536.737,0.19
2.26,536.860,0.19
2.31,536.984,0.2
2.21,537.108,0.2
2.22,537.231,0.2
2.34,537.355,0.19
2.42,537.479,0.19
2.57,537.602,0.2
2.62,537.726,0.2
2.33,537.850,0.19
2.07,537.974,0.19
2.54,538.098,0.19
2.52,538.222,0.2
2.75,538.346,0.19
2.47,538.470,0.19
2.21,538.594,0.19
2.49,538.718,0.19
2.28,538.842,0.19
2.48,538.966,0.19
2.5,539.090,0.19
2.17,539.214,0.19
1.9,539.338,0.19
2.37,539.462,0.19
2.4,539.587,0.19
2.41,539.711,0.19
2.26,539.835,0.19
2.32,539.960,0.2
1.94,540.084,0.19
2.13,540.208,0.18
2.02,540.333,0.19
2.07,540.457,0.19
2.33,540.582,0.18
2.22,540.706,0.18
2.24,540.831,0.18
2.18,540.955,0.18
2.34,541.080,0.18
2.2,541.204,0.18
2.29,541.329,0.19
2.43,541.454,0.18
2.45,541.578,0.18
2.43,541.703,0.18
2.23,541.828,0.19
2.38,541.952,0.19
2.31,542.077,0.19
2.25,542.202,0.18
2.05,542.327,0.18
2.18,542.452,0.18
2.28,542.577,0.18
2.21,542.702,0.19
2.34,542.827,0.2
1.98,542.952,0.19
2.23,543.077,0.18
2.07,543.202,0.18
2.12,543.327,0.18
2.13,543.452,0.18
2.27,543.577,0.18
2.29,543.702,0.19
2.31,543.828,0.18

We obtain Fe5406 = 0.13 nm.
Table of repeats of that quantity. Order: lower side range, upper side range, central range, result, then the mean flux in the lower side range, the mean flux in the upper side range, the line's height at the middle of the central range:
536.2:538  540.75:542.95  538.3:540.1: -0.01 nm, 2.37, 2.27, 2.33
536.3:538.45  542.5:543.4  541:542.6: -0.05 nm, 2.4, 2.18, 2.22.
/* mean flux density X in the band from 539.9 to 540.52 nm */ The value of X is 2.1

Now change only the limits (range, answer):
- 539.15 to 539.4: 2.04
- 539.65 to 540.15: 2.23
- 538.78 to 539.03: 2.38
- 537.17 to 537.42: 2.28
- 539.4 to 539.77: 2.39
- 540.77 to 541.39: 2.25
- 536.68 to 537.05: 2.31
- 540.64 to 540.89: 2.23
